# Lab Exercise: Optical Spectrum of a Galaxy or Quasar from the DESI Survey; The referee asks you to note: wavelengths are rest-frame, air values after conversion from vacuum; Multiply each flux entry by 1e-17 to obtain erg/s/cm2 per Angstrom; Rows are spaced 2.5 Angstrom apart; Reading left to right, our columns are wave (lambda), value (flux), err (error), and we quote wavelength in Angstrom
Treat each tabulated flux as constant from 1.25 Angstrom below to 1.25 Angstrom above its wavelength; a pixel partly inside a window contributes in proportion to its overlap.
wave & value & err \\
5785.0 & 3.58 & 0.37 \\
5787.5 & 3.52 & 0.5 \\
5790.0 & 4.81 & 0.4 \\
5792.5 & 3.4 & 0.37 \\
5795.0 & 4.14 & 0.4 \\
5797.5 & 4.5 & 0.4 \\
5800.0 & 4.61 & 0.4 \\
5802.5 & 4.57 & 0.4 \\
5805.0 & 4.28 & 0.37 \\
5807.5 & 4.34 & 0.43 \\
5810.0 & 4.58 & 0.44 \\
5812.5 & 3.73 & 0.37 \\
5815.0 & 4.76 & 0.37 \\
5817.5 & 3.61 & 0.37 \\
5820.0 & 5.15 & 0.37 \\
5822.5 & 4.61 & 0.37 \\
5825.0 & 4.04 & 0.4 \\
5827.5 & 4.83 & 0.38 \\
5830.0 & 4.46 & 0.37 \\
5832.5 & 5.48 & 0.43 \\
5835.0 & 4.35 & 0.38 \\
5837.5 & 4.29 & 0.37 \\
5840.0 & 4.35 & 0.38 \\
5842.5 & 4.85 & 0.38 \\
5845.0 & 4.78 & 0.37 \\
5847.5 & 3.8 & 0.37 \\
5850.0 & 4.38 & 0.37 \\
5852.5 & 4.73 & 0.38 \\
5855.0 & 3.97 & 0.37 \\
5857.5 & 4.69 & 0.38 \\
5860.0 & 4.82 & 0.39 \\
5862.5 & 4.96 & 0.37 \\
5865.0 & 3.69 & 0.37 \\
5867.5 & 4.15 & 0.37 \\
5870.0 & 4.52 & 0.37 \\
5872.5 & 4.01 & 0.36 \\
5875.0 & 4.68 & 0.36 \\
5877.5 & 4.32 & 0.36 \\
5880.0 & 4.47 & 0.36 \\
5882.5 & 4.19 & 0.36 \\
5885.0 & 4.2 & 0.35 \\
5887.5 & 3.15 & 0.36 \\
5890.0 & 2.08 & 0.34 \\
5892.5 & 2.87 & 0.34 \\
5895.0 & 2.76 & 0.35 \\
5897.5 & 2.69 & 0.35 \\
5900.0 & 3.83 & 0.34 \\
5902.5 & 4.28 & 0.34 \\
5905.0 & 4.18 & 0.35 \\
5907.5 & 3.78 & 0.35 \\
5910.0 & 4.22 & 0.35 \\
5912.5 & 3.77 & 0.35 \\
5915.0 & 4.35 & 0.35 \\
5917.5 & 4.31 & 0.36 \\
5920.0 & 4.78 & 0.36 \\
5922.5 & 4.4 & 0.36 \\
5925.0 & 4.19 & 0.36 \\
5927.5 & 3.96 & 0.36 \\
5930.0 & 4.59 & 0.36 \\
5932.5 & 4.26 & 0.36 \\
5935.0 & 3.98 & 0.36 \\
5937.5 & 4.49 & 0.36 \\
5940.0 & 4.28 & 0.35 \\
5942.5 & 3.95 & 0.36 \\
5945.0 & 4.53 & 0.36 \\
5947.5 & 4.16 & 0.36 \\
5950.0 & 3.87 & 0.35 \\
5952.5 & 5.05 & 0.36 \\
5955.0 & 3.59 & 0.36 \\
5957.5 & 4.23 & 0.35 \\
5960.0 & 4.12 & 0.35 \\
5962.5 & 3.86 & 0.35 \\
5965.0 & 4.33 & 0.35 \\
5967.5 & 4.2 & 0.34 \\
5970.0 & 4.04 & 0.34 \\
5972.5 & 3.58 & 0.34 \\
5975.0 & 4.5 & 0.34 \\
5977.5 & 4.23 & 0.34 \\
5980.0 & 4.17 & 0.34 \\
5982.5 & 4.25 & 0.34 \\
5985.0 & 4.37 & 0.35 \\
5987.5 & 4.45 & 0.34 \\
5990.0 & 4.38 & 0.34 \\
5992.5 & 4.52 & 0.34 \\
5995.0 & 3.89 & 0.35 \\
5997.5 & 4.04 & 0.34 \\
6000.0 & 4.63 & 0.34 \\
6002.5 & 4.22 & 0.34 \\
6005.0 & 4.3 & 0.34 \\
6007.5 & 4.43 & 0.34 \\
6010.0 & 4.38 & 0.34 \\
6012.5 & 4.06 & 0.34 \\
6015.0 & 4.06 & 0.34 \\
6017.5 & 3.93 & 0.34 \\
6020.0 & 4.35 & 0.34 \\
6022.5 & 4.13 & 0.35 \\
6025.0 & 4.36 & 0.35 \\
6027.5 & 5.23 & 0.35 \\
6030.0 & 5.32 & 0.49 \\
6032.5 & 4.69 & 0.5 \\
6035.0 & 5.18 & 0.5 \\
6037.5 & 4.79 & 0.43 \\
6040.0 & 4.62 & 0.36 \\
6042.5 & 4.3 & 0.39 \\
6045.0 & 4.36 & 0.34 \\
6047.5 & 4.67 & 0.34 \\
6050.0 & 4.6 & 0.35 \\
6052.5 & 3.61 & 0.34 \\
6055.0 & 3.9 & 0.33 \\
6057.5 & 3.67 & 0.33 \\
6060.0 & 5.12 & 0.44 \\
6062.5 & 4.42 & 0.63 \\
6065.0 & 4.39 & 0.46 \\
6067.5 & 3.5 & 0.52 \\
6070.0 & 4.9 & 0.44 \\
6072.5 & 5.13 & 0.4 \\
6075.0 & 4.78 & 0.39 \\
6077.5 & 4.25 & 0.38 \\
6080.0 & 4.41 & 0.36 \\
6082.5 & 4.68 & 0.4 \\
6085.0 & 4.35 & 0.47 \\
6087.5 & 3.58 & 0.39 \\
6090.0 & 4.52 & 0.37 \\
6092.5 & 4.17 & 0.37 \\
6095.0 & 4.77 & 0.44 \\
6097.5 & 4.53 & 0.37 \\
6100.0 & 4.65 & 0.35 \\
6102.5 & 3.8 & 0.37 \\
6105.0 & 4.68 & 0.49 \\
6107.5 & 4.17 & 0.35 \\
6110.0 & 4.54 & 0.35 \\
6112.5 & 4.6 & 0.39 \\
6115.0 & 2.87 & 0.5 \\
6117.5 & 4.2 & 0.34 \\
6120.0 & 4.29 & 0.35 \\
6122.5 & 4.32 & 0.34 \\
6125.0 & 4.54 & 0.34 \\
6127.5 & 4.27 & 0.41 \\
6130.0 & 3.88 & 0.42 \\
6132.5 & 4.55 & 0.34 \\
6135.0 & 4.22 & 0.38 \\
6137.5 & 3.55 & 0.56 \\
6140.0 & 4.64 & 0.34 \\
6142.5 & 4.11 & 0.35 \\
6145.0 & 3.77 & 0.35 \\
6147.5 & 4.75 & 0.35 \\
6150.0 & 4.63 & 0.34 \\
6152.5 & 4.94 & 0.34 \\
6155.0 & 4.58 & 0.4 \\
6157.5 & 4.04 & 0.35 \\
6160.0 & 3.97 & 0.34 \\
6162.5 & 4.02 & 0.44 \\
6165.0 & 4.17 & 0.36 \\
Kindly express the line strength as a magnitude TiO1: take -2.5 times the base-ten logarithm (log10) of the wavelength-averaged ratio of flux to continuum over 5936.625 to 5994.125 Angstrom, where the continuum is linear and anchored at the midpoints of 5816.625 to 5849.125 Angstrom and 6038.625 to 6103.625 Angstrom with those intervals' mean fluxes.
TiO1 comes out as 0.05 mag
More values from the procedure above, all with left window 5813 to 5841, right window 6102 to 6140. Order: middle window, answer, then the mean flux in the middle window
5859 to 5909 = 0.151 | 3.88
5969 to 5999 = 0.034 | 4.21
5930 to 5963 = 0.045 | 4.21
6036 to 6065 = -0.027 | 4.38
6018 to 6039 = -0.104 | 4.73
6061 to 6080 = -0.060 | 4.49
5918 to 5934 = 0.013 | 4.35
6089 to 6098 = -0.069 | 4.49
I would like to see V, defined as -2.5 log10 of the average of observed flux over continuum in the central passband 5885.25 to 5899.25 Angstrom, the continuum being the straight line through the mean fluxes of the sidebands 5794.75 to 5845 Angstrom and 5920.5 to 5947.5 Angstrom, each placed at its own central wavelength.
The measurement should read 0.46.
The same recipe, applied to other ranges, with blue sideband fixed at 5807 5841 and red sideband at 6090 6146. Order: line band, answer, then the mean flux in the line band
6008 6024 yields 0.039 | 4.17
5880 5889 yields 0.142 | 3.88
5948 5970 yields 0.055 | 4.15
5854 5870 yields 0.011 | 4.4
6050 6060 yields 0.074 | 4.01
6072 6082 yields -0.082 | 4.61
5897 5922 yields 0.086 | 4.07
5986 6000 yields 0.012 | 4.29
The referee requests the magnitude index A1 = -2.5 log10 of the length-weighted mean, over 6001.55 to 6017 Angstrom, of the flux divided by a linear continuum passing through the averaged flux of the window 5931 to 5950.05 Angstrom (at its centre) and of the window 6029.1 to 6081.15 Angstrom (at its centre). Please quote 0.04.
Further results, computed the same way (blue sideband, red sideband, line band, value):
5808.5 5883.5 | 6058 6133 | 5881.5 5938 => 0.143 mag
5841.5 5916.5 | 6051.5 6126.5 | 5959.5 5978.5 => 0.013 mag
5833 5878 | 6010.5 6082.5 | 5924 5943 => 0.054 mag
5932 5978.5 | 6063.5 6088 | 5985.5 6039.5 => -0.039 mag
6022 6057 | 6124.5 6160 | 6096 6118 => 0.038 mag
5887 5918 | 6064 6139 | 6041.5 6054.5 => -0.048 mag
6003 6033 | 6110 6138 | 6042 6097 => -0.020 mag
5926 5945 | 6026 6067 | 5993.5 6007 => 0.044 mag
